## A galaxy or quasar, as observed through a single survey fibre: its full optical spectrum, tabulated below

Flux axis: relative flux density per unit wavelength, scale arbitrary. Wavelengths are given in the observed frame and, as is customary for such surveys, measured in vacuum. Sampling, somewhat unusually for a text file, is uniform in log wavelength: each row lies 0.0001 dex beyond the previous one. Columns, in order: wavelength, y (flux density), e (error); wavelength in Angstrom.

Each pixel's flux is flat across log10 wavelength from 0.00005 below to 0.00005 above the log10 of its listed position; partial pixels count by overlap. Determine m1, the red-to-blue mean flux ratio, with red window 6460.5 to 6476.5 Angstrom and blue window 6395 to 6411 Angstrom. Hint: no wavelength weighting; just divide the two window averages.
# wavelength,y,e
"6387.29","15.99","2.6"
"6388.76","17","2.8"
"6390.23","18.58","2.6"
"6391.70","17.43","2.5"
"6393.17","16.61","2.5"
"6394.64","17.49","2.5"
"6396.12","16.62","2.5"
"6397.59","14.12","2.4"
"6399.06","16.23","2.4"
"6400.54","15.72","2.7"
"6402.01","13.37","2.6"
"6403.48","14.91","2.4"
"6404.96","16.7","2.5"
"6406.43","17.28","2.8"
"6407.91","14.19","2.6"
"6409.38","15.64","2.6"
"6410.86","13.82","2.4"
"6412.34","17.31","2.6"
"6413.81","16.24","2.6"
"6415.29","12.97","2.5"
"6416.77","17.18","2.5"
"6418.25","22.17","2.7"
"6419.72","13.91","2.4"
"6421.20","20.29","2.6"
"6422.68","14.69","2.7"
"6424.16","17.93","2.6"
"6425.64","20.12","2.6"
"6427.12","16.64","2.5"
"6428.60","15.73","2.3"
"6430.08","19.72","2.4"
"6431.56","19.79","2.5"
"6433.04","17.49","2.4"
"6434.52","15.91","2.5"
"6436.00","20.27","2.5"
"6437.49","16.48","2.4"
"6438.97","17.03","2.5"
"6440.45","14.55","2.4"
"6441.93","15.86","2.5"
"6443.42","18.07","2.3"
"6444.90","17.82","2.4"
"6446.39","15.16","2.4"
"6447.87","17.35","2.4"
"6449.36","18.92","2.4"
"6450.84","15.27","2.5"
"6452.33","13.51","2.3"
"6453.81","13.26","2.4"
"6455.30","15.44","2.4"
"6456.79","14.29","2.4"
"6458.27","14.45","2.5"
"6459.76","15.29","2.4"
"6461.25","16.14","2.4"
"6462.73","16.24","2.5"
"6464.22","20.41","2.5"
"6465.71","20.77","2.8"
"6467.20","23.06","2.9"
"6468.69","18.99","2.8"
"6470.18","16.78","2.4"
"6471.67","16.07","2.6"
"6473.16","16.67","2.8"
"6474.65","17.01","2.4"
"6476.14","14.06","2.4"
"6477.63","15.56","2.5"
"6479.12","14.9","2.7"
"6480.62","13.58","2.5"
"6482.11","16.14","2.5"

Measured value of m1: 1.2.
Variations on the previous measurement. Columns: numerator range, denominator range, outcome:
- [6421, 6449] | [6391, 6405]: 1.09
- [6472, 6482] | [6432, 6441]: 0.90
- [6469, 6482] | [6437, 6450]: 0.94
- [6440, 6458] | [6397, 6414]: 1.02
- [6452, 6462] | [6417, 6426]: 0.81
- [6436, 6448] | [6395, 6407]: 1.07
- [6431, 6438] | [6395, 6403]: 1.17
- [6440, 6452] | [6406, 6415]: 1.06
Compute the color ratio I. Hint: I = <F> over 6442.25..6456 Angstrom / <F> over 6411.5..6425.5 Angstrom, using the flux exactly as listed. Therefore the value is 0.94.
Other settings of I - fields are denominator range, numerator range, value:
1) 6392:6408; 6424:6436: 1.14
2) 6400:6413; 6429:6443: 1.13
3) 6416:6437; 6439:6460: 0.87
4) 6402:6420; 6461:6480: 1.09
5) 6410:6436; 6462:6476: 1.06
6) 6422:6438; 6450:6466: 0.89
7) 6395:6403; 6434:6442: 1.10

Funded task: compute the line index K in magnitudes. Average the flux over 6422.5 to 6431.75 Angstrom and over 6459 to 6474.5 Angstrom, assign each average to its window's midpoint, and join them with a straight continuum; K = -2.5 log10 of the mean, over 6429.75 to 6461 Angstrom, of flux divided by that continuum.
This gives 0.10 mag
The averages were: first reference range 17.9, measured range 16.4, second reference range 18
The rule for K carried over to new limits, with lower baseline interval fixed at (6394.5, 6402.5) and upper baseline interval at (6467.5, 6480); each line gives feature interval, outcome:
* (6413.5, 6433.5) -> -0.110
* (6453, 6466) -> 0.013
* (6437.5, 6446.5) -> -0.030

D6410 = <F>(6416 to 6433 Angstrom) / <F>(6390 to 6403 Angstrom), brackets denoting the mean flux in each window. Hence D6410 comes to 1.1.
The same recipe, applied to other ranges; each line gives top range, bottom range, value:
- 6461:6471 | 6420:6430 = 1.09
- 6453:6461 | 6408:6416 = 0.97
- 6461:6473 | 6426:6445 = 1.07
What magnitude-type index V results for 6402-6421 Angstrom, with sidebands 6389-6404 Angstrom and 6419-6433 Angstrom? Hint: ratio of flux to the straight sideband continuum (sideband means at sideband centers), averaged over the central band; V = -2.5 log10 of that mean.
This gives 0.06 mag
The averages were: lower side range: 16.2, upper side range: 17.6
